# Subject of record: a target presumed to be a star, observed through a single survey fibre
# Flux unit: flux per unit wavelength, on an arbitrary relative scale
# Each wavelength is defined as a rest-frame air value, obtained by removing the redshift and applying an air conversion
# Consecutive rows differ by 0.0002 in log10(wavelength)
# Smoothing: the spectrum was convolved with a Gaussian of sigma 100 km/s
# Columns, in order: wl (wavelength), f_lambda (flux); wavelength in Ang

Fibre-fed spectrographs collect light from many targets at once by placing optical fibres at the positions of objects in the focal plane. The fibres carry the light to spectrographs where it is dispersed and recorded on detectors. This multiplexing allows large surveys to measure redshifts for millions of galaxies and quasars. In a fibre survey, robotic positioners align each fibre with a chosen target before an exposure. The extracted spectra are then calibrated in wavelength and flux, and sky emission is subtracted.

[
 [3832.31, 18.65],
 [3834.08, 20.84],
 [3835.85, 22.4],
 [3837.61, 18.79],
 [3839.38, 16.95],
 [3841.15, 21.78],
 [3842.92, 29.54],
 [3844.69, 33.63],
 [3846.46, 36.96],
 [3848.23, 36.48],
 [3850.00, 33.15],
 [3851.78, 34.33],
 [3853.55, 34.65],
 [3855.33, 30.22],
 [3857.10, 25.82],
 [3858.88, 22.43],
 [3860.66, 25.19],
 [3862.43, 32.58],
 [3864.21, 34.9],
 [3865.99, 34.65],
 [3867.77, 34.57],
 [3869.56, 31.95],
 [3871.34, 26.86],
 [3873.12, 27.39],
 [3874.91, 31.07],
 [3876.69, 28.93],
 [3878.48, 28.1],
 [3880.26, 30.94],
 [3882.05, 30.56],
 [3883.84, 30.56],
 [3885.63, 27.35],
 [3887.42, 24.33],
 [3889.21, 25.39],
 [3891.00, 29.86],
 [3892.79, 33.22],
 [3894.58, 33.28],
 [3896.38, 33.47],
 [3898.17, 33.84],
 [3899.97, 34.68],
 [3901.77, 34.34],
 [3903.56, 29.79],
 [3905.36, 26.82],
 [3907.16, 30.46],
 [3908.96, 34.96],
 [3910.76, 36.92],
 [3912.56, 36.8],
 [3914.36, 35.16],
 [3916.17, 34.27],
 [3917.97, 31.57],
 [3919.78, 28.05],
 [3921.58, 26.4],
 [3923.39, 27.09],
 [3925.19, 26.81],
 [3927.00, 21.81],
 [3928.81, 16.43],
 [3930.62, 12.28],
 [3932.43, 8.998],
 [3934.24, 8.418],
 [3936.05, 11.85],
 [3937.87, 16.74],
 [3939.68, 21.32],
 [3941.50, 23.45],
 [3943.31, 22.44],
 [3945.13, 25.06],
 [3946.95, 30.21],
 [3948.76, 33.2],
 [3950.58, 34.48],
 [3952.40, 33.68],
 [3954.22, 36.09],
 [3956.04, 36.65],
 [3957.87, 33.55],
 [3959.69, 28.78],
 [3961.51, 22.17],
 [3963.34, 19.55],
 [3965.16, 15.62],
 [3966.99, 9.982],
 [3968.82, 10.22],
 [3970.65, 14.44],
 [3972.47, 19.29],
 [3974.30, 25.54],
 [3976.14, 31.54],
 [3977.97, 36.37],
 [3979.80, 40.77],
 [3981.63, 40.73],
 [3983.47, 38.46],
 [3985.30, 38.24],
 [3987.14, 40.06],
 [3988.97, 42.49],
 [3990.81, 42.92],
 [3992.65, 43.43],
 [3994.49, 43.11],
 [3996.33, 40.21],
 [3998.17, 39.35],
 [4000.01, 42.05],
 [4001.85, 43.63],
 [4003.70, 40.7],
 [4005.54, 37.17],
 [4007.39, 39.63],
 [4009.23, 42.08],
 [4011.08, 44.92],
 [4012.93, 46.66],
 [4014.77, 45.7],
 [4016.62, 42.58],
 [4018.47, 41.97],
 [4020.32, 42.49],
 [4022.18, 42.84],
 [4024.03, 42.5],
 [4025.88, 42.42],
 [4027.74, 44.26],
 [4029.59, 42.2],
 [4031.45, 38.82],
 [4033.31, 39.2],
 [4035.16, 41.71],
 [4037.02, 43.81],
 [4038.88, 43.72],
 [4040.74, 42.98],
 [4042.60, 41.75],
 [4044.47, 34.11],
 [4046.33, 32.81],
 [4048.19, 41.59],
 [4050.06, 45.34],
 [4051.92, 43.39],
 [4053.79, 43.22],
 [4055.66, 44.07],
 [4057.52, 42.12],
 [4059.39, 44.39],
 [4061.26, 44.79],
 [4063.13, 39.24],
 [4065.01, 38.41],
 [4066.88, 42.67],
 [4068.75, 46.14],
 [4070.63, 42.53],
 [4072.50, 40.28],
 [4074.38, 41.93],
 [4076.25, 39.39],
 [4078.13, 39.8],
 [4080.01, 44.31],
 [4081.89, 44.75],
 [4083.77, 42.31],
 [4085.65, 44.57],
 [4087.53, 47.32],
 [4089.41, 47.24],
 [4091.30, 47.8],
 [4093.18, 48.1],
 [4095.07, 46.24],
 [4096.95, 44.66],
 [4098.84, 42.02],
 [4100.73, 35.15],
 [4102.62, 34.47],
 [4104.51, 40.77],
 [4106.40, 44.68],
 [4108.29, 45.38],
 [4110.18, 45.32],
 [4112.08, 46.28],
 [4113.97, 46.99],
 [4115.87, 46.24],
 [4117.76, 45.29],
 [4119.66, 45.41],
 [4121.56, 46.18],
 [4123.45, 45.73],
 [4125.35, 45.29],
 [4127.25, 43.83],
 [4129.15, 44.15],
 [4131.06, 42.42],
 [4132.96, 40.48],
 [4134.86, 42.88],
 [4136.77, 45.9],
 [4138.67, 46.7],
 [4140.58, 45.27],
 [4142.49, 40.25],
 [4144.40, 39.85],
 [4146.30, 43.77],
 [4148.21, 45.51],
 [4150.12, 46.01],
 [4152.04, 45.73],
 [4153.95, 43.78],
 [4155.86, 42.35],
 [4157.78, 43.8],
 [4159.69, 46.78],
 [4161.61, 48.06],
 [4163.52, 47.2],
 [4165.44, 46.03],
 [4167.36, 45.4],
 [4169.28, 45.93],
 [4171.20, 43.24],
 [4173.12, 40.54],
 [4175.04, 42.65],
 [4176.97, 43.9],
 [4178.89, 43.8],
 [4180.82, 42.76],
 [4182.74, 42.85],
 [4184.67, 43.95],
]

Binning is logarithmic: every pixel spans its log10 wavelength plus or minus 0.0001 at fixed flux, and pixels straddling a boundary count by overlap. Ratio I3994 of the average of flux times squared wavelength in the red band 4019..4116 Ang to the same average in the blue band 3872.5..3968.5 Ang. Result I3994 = 1.69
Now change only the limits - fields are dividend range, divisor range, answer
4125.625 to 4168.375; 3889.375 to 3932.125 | 1.69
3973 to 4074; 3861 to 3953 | 1.55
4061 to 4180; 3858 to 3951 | 1.76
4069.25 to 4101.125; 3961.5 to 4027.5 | 1.26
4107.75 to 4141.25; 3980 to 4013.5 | 1.16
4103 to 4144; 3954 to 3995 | 1.55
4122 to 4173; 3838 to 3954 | 1.77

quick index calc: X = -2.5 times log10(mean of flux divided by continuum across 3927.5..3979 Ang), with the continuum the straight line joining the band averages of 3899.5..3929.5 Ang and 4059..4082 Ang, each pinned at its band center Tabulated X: 0.41 mag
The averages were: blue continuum 30.2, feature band 22.8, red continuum 42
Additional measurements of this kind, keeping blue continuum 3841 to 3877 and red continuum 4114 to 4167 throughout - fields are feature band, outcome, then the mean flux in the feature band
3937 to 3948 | 0.44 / 23.4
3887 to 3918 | 0.03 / 32.3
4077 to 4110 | -0.03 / 43.5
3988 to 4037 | -0.10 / 42.2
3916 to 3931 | 0.34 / 25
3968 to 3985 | 0.26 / 29.1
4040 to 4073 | -0.03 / 41.7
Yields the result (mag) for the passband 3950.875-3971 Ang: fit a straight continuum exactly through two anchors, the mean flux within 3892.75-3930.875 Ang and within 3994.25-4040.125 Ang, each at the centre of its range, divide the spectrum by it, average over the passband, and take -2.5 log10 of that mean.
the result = 0.412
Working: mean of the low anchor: 30.1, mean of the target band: 24.3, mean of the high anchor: 42.1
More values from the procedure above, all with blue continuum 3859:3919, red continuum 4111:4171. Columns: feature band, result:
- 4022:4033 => -0.088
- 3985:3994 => -0.140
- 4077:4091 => -0.067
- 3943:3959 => 0.084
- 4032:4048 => -0.019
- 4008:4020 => -0.156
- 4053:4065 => -0.058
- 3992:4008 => -0.106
